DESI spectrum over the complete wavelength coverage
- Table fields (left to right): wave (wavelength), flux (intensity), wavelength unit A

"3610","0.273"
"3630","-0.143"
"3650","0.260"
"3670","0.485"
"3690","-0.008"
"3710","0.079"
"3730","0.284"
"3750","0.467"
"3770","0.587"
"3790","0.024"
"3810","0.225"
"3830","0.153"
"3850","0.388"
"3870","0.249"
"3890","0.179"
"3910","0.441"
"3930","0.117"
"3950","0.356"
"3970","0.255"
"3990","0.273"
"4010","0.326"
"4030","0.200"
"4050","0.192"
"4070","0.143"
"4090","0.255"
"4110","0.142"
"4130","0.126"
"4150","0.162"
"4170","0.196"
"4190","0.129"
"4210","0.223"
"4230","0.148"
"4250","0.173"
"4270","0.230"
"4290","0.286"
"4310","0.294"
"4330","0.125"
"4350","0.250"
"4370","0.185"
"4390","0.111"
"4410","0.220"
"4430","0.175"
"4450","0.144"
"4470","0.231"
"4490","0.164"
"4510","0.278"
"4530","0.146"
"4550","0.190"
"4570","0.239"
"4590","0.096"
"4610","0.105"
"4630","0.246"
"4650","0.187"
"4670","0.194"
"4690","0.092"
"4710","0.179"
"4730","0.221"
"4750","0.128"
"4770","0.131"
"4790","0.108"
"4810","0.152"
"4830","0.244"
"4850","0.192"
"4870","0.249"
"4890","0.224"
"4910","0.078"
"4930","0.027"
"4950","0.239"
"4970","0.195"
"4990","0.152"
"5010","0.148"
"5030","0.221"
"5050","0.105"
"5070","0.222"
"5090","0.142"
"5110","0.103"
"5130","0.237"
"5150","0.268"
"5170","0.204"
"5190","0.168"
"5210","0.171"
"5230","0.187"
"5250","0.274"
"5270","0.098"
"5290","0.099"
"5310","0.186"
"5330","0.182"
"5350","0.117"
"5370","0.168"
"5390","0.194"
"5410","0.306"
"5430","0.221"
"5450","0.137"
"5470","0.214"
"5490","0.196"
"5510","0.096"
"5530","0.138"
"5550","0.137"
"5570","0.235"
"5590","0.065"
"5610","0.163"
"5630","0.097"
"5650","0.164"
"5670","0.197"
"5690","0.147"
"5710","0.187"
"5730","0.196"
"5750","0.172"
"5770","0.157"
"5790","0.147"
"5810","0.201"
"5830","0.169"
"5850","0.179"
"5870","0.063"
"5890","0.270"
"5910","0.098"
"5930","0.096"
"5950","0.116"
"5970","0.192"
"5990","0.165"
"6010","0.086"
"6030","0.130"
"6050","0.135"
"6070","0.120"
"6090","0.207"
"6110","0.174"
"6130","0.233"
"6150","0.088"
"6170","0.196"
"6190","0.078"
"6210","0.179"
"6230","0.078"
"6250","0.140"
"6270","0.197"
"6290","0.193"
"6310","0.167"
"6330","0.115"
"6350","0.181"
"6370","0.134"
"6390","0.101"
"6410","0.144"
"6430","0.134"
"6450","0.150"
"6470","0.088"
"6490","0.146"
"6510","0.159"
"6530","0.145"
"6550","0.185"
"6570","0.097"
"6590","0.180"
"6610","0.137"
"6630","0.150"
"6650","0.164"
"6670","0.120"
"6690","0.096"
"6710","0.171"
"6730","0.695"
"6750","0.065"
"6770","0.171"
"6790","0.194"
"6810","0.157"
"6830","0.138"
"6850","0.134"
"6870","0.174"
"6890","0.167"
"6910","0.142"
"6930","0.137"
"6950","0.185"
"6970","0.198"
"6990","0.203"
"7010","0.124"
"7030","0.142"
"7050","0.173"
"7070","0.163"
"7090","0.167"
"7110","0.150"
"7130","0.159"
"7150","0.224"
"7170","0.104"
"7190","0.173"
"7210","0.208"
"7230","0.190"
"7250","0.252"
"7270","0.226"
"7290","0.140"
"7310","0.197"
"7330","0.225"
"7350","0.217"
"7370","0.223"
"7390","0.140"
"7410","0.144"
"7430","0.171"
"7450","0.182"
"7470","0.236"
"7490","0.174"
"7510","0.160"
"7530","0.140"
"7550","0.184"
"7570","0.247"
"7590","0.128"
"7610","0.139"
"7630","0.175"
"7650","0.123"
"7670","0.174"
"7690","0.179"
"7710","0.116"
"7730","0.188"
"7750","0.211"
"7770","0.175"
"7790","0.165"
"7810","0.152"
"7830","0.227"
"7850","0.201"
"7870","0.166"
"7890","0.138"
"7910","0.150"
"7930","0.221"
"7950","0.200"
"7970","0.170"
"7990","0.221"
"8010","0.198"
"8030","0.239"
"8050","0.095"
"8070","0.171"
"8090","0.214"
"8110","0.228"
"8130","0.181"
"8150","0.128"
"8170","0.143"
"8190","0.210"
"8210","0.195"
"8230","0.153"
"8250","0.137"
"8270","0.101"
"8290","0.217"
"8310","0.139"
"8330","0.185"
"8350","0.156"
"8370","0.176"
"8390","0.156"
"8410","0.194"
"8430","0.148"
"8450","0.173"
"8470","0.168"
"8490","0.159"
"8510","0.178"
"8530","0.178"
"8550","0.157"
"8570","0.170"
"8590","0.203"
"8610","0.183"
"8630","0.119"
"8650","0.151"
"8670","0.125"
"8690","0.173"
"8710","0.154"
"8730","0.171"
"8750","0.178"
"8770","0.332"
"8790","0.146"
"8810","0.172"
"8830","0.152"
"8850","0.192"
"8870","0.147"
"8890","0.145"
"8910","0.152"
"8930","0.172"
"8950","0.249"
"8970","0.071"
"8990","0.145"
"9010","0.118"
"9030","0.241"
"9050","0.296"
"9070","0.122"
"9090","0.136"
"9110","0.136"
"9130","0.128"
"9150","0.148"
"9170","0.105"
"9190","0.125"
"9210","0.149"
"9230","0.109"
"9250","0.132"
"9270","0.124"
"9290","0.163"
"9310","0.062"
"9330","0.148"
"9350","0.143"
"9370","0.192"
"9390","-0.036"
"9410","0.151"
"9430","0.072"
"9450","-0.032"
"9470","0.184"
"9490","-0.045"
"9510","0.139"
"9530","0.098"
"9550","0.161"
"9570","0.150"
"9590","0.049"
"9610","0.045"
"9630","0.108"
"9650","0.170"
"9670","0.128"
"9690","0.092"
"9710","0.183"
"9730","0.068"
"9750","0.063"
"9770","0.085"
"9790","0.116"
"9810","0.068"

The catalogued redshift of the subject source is 0.81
